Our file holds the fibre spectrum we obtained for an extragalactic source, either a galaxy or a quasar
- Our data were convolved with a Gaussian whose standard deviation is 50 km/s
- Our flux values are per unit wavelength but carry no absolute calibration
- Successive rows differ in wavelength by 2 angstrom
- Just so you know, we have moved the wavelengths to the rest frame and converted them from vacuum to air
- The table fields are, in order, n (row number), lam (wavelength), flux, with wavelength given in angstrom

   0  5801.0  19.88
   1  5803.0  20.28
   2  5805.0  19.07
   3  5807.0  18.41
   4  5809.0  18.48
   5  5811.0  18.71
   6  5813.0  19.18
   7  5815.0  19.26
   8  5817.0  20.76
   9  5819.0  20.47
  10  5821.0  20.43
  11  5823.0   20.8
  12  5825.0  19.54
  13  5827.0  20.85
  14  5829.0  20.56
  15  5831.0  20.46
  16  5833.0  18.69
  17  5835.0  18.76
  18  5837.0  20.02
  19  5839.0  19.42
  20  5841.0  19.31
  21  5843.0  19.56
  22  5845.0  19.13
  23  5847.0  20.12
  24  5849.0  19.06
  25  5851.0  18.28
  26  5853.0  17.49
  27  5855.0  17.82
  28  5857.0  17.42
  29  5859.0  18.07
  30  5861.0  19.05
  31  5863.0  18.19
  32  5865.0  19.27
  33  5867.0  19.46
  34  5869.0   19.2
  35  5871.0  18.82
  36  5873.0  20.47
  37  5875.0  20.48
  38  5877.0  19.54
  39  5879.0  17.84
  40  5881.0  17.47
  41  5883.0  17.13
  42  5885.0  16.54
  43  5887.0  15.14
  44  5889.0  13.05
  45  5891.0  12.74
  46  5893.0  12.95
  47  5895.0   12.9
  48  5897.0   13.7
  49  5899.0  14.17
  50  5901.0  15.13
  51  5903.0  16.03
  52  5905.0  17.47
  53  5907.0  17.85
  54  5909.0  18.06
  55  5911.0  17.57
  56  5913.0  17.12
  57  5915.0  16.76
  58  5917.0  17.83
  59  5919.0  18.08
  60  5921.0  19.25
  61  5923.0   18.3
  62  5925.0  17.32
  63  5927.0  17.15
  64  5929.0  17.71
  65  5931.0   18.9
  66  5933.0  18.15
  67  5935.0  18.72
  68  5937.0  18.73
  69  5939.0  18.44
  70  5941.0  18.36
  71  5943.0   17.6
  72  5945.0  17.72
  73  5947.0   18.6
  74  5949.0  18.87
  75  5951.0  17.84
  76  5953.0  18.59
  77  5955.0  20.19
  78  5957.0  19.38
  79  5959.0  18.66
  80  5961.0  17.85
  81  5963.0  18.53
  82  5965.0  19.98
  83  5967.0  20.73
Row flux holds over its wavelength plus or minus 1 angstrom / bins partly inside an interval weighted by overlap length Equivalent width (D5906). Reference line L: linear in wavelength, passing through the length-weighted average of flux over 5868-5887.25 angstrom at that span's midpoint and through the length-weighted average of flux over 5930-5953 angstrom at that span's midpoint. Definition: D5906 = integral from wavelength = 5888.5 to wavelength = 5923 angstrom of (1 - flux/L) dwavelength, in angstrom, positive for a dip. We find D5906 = 4.4 angstrom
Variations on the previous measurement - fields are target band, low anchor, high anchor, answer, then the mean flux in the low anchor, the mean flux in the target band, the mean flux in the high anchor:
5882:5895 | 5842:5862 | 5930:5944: 2.8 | 18.6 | 14.5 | 18.4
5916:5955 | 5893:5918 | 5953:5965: -1.3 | 16.1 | 18.3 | 19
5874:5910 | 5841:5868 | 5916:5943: 4.8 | 18.7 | 16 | 18.2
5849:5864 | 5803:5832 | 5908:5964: 0.9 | 19.8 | 18.1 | 18.2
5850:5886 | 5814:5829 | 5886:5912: -2.7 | 20.3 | 18.5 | 15.1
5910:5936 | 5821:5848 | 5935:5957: 1.2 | 19.8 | 17.9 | 18.5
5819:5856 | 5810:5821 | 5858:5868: -0.3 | 19.7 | 19.5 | 18.8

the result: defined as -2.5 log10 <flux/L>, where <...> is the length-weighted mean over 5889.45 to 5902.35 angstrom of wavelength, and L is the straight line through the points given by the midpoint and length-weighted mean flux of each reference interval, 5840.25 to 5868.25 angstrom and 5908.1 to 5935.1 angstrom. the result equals 0.31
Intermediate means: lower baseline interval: 18.7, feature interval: 13.6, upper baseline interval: 17.9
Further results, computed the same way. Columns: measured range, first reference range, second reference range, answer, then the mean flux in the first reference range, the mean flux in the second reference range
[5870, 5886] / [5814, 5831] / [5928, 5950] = 0.05 mag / 20.3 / 18.3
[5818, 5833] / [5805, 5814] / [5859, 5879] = -0.08 mag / 18.7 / 19.2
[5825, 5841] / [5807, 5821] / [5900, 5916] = -0.04 mag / 19.5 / 17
